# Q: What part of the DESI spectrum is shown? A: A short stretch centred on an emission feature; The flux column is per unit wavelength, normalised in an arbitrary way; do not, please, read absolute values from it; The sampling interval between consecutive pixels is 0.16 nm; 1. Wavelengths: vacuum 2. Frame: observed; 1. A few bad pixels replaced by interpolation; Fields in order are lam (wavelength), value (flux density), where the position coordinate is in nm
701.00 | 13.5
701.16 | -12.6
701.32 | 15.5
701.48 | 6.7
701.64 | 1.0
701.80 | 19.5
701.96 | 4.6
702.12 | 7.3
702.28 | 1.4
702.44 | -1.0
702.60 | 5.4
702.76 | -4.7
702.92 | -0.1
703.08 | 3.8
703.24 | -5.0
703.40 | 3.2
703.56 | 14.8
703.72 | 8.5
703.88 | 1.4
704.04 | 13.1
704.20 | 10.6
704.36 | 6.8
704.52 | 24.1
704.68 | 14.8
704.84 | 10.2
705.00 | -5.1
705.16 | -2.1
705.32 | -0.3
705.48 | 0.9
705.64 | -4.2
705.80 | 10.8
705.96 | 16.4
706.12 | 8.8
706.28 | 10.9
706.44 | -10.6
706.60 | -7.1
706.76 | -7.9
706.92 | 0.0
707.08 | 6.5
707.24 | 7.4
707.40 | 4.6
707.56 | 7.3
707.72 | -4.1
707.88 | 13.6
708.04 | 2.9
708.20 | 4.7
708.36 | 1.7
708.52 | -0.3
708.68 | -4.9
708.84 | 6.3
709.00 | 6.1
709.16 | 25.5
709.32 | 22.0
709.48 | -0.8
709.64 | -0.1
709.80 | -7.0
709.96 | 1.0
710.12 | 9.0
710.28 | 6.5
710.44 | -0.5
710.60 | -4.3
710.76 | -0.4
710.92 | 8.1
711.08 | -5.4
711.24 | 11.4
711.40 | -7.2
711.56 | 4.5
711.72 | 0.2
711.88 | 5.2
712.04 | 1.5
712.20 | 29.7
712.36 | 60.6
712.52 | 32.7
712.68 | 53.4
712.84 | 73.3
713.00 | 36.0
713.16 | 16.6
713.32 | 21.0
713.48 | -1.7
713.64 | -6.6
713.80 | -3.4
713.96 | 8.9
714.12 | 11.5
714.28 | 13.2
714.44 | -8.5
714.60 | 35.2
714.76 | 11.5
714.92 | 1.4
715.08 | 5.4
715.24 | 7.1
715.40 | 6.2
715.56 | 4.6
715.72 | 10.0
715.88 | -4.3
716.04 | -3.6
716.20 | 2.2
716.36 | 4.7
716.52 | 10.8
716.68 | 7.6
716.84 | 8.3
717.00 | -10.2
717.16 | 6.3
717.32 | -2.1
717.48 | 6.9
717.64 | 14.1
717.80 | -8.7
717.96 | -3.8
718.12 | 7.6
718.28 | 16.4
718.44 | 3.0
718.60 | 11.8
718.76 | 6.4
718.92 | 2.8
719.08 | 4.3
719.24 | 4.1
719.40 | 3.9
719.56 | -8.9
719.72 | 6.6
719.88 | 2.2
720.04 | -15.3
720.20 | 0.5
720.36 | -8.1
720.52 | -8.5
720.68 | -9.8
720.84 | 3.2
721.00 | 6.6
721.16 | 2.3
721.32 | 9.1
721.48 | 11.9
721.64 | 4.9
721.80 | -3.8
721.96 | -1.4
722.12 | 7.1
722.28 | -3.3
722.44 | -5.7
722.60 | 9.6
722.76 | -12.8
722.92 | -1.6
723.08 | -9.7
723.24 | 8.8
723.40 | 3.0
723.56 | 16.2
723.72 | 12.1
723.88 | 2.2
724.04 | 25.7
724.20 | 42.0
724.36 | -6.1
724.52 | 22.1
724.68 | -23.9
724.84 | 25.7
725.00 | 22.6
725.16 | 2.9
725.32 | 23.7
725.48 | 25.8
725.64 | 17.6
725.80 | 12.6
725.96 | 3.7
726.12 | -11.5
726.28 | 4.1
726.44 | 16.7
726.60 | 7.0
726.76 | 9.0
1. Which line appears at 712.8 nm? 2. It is [O II] 3727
